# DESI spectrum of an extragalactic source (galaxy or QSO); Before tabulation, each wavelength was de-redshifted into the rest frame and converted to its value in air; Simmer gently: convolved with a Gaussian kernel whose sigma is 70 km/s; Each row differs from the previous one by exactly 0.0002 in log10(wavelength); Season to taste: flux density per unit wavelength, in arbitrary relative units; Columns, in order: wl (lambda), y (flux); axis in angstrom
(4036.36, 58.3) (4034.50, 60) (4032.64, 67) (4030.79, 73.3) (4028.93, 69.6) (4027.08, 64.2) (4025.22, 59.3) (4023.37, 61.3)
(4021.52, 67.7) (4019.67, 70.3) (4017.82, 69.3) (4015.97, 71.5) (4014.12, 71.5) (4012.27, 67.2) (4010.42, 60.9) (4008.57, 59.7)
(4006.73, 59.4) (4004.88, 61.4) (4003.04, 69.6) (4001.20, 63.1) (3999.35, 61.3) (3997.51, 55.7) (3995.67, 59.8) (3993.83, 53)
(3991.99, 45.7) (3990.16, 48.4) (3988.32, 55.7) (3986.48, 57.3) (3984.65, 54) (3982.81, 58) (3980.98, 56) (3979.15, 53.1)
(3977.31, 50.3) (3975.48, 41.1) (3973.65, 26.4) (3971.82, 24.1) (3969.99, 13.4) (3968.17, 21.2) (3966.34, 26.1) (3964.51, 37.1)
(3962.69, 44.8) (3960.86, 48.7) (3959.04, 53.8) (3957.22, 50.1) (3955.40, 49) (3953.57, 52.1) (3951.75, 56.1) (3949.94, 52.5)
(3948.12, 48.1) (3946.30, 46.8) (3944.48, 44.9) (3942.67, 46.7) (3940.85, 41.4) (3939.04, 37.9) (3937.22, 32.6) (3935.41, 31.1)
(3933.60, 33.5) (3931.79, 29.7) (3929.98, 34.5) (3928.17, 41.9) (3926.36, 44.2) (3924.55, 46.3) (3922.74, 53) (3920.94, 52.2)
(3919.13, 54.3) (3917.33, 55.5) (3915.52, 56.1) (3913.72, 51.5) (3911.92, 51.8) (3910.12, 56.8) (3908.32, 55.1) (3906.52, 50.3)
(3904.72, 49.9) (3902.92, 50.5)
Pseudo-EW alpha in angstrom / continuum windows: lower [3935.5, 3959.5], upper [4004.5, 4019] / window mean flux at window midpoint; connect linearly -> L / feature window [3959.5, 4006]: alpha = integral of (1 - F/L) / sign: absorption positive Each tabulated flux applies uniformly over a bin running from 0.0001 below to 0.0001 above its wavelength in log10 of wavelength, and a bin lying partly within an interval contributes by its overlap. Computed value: 8.0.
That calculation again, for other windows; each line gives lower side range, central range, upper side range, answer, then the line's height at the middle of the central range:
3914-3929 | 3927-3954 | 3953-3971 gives 1.78 angstrom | 45.2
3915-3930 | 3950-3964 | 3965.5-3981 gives -4.29 angstrom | 38.5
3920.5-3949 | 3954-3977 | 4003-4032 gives 5.97 angstrom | 50.5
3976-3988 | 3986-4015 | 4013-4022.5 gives 1.46 angstrom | 62.4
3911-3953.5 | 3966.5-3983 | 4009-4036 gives 5.61 angstrom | 55.3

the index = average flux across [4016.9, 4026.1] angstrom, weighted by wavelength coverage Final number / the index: 65.7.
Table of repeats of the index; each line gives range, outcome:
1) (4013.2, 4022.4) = 70.1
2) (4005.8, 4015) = 63.7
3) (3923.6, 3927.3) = 45.2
